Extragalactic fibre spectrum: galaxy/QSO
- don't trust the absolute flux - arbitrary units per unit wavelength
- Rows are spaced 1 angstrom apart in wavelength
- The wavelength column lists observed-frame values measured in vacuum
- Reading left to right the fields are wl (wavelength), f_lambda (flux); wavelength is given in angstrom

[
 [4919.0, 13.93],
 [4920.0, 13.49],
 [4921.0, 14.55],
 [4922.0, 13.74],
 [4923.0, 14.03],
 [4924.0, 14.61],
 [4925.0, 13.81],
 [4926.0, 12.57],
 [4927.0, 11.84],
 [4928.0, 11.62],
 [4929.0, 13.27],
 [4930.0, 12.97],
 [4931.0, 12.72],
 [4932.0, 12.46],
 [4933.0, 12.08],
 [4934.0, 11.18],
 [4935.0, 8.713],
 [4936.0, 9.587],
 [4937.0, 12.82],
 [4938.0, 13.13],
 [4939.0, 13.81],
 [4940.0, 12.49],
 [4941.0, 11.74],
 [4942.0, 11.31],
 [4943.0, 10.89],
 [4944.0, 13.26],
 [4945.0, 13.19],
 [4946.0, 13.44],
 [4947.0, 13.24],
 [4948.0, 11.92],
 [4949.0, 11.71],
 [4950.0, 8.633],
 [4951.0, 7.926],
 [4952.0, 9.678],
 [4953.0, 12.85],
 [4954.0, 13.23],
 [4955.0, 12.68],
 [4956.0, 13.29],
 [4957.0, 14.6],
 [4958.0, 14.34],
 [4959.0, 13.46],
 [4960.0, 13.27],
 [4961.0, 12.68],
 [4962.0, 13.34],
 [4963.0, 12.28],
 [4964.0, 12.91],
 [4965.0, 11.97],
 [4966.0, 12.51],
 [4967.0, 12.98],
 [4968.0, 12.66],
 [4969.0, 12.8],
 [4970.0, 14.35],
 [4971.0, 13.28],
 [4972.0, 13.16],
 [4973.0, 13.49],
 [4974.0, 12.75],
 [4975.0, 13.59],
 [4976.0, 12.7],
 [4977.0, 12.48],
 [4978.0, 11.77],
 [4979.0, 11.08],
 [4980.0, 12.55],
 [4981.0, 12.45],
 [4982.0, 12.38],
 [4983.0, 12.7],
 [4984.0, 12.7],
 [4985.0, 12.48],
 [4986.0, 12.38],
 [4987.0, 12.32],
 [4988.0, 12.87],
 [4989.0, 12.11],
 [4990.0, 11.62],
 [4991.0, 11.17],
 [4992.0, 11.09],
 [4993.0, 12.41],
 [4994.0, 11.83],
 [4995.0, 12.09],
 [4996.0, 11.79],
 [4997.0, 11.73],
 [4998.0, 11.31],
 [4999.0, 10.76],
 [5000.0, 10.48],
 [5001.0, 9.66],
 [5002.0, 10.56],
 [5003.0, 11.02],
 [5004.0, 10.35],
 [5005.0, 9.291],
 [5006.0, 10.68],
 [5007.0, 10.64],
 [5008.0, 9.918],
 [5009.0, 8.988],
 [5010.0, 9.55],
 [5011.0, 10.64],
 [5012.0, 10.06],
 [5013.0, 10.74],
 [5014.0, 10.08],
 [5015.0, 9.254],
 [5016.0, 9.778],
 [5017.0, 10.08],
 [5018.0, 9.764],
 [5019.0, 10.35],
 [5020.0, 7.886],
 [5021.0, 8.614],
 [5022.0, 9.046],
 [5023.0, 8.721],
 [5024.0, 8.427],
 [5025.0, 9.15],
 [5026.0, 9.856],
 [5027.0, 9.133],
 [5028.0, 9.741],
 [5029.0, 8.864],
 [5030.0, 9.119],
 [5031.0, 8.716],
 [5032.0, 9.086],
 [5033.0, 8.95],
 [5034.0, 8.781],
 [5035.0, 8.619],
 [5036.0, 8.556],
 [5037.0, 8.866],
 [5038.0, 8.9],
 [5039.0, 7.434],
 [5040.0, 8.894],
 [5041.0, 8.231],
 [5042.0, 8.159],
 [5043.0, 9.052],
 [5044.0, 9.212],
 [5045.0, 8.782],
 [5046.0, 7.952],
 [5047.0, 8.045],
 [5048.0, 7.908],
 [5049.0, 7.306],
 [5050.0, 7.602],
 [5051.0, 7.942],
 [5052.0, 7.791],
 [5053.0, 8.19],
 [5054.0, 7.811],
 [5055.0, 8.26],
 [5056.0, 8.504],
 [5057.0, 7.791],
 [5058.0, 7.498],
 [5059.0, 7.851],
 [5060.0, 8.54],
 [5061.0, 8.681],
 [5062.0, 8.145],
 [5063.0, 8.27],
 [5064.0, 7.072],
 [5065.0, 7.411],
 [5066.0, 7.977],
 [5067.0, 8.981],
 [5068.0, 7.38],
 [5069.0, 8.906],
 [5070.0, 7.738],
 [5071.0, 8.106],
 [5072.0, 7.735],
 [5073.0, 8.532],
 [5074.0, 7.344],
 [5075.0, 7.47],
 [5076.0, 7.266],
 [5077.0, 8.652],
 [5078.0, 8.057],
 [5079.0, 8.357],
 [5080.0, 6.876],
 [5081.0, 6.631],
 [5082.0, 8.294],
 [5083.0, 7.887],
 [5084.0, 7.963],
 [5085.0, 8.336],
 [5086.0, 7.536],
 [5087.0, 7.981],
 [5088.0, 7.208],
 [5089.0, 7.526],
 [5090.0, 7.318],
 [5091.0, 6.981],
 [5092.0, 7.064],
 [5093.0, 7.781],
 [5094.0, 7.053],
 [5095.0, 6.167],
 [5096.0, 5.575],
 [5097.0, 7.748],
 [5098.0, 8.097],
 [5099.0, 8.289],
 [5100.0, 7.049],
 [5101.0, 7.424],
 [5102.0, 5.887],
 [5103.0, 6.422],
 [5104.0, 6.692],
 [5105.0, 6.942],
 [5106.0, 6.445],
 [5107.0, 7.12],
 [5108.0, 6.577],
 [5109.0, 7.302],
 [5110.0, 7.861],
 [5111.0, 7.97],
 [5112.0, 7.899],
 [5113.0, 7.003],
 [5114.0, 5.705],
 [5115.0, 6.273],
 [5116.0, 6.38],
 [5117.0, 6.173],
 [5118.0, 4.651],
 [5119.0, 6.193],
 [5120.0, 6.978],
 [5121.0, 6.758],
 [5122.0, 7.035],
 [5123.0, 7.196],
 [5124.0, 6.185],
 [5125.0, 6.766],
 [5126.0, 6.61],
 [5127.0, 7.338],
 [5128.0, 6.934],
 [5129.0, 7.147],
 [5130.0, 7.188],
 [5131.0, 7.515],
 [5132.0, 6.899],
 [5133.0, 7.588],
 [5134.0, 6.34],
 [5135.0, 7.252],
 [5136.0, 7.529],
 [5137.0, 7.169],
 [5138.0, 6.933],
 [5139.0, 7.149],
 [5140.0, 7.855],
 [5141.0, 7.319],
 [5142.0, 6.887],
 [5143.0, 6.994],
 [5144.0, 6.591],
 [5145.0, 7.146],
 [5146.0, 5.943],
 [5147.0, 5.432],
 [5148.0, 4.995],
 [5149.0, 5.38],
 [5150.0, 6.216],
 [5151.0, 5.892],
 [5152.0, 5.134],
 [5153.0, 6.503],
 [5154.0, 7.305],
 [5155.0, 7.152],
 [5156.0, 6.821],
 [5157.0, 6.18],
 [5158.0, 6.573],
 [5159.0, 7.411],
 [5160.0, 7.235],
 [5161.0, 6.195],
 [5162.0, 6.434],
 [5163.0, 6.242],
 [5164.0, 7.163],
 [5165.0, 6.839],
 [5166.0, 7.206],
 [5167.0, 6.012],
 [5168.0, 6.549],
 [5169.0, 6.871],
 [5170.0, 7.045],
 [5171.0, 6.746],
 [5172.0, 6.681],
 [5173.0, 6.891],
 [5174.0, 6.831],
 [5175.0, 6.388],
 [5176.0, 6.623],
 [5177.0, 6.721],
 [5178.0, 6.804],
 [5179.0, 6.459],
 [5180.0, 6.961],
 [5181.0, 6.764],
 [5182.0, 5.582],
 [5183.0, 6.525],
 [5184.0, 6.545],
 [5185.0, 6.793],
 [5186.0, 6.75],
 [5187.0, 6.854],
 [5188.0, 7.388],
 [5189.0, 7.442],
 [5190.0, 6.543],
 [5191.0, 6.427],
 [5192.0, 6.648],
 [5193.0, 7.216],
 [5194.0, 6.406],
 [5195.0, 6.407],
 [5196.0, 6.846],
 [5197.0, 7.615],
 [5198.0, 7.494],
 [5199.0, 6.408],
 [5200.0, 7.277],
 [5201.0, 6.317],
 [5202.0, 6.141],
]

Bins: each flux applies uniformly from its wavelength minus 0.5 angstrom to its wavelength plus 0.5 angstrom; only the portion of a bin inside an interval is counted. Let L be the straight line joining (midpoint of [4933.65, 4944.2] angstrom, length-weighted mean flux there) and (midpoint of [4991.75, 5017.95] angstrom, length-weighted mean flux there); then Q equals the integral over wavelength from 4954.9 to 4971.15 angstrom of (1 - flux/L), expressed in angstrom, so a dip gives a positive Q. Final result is -2.71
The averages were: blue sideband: 11.7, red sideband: 10.5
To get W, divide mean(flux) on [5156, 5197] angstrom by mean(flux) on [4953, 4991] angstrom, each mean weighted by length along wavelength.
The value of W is 0.52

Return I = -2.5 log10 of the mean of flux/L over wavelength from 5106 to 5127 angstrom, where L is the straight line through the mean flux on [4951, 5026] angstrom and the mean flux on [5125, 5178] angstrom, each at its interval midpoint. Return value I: 0.15 mag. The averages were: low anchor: 11.5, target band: 6.74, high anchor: 6.73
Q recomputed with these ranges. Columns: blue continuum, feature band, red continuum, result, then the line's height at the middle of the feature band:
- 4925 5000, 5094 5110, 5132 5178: 2.47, 8.22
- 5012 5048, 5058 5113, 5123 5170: 2.50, 7.91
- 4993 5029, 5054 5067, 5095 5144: 0.92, 8.64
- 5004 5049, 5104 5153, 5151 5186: 4.16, 7.35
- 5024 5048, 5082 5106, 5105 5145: 0.96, 7.56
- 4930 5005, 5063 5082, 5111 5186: 2.42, 8.97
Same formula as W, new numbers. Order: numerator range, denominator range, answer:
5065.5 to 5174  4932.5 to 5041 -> 0.63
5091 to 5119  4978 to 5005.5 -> 0.59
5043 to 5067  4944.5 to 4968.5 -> 0.65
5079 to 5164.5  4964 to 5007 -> 0.57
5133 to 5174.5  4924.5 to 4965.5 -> 0.54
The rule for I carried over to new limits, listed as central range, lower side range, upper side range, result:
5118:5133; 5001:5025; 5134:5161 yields 0.04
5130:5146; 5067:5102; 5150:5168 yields -0.04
